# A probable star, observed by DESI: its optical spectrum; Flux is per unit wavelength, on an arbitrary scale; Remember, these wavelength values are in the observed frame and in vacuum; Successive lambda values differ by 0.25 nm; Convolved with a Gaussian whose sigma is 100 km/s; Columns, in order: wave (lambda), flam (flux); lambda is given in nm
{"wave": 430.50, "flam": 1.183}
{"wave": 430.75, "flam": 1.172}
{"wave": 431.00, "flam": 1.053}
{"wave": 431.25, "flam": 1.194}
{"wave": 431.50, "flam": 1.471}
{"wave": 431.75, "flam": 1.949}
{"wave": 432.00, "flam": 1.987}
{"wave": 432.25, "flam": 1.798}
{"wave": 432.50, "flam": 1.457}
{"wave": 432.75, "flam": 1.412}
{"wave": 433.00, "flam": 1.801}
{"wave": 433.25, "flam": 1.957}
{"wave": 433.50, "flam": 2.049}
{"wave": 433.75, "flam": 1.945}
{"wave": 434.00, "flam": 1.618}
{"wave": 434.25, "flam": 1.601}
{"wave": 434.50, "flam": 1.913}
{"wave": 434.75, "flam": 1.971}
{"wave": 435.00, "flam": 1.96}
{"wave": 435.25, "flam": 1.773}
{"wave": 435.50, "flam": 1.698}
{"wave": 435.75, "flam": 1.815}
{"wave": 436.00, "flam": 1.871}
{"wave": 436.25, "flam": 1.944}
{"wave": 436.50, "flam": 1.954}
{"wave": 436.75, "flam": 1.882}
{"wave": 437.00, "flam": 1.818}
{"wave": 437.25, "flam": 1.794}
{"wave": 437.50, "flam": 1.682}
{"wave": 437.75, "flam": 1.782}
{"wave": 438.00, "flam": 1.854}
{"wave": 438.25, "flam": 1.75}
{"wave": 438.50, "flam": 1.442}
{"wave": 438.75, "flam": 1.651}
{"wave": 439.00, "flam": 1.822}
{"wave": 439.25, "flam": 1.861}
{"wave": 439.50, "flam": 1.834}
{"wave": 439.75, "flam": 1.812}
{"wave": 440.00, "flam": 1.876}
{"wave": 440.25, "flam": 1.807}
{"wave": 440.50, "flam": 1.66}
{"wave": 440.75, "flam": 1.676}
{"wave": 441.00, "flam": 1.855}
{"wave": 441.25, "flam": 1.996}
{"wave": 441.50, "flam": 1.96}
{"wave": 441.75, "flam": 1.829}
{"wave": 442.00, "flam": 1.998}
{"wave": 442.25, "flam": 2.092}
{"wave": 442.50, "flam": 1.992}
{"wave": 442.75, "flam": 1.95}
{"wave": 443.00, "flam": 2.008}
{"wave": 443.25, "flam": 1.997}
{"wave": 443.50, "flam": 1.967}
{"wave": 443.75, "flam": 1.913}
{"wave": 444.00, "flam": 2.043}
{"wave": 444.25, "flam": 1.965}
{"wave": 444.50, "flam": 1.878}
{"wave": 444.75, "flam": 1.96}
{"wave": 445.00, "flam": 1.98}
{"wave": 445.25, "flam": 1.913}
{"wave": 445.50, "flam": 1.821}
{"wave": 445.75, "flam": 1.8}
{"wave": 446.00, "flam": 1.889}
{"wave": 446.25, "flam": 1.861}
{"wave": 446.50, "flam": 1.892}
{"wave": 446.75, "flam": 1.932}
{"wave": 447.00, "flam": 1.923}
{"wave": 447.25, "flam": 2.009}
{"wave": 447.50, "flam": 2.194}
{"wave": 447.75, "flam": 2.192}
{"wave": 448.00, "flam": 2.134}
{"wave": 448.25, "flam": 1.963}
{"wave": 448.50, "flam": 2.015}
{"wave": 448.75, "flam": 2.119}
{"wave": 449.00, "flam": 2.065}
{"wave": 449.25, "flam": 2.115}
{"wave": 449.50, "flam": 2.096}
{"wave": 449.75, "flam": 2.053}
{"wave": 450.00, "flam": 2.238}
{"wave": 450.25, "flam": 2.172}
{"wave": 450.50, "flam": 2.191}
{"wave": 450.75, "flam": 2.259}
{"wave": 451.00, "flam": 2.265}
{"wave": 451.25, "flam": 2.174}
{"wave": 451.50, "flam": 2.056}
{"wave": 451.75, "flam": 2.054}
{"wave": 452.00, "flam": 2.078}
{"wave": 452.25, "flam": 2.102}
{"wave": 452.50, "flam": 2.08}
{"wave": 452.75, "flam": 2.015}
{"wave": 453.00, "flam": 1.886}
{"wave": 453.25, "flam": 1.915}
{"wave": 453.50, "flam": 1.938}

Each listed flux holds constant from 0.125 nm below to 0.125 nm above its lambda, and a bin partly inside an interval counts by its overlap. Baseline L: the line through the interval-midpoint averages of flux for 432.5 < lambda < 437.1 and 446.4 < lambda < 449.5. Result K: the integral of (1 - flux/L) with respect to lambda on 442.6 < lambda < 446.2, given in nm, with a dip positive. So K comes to 0.10 nm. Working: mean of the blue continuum 1.82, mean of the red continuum 2.05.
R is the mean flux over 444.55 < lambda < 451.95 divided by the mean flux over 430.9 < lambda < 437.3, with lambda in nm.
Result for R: 1.2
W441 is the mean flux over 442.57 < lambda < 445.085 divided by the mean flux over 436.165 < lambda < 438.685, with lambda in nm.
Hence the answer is 1.10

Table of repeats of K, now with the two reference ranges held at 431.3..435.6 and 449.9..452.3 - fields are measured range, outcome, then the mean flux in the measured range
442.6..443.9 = 0.013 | 1.97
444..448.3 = 0.191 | 1.96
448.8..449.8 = 0.016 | 2.09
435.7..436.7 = -0.035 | 1.9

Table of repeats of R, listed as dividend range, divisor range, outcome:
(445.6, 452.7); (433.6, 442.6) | 1.13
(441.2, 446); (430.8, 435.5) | 1.14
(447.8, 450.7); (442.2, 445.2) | 1.07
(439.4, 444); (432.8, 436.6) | 1.03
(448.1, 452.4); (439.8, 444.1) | 1.11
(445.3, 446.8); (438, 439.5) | 1.08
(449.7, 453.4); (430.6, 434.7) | 1.27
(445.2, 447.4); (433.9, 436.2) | 1.05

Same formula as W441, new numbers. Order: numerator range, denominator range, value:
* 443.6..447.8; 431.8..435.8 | 1.08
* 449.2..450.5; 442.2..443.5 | 1.07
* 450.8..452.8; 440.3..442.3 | 1.13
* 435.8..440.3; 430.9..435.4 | 1.05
